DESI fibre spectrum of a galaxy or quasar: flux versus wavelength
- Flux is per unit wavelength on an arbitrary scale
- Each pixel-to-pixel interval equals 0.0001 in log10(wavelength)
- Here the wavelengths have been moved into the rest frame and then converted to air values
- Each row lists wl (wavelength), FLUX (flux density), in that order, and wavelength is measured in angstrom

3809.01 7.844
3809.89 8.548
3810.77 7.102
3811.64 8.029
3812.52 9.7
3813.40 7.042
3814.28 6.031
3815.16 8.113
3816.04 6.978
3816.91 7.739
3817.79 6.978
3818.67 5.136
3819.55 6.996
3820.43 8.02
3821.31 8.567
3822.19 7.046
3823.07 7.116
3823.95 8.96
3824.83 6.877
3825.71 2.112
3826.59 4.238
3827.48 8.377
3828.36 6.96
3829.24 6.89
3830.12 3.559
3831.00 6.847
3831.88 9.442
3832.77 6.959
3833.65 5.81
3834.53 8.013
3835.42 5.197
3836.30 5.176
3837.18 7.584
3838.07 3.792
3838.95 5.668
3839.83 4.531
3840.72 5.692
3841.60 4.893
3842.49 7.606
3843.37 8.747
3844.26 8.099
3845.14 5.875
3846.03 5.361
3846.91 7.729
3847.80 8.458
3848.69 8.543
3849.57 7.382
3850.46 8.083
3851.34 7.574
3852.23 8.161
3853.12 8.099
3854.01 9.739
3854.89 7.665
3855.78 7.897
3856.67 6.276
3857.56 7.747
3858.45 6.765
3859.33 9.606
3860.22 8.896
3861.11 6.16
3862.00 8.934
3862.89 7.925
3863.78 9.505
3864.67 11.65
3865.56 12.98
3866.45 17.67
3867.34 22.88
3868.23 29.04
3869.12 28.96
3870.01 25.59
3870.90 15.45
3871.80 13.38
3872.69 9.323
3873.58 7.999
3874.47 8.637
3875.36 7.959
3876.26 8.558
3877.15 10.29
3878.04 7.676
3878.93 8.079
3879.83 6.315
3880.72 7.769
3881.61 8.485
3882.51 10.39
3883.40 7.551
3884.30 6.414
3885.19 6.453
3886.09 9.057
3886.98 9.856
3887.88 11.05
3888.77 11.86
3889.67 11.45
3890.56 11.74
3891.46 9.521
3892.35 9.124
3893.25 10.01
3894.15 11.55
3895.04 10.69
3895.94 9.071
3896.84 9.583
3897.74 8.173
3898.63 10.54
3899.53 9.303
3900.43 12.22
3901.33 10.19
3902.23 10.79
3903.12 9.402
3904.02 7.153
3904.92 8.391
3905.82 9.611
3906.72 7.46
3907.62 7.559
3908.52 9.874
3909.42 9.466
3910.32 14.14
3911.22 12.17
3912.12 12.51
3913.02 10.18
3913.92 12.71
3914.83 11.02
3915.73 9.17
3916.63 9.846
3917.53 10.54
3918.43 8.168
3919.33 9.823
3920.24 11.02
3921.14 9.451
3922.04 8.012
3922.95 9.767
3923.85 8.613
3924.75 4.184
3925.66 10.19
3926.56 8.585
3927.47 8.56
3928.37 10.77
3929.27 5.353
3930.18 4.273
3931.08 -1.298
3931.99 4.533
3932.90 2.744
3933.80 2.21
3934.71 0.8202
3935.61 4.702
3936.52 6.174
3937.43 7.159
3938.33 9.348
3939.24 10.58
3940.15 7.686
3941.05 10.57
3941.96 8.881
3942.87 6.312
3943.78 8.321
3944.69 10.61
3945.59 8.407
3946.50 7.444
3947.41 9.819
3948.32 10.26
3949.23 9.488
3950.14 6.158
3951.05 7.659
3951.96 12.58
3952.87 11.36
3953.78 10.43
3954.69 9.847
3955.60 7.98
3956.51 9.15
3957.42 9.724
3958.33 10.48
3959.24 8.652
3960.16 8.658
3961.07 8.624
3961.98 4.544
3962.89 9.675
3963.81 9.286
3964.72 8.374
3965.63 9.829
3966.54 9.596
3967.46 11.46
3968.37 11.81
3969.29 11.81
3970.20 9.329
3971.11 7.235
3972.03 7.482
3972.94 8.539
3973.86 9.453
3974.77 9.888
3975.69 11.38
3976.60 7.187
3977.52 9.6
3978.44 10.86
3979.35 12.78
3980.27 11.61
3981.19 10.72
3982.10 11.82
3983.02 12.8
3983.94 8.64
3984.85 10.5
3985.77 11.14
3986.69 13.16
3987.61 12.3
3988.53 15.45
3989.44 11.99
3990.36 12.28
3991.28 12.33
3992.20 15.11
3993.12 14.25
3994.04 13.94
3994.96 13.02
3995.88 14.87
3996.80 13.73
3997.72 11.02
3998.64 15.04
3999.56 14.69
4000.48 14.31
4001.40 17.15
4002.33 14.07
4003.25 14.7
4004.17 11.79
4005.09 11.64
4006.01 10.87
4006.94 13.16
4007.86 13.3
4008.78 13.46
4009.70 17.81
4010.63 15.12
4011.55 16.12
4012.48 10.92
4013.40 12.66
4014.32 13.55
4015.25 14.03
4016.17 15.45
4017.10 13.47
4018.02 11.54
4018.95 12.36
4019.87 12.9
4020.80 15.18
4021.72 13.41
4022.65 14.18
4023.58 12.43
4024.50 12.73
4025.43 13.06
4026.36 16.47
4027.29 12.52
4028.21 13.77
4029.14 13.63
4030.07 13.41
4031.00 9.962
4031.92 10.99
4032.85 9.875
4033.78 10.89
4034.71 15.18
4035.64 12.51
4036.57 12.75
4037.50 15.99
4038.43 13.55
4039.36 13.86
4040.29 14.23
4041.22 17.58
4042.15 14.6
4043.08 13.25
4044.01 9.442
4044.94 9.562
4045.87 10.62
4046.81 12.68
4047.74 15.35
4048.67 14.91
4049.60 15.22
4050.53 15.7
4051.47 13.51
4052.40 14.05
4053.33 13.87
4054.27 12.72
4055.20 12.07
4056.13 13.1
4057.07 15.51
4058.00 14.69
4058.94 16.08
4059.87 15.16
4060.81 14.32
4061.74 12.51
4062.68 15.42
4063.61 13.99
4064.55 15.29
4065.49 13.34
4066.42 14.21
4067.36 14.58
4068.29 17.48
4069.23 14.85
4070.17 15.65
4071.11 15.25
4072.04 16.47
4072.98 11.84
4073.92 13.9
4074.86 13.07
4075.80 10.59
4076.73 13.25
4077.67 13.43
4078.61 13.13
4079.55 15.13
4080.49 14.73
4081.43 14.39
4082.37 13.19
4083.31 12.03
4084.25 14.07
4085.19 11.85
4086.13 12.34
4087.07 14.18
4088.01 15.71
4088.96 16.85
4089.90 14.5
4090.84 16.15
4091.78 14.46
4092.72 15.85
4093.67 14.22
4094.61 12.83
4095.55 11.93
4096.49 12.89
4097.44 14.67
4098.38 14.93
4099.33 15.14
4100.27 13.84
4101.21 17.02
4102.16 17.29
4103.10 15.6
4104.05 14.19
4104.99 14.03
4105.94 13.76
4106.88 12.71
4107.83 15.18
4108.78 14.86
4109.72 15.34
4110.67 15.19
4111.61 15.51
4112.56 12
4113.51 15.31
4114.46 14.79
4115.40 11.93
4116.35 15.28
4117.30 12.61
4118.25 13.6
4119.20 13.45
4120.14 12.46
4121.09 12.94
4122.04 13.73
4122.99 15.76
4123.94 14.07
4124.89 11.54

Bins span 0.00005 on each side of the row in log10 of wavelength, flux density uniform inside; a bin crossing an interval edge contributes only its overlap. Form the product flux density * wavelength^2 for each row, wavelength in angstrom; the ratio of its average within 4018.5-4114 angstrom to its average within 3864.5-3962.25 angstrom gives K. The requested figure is 1.56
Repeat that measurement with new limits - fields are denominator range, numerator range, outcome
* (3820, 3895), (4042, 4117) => 1.74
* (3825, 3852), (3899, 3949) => 1.36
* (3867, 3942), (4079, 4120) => 1.63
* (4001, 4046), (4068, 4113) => 1.11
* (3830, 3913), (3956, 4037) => 1.35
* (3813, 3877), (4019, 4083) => 1.73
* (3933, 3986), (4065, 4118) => 1.68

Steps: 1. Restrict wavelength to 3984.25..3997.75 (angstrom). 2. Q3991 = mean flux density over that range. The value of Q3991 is 13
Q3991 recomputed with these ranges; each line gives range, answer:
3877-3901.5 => 9.43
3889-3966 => 8.82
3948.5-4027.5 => 11.8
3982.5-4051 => 13.3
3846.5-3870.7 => 11.5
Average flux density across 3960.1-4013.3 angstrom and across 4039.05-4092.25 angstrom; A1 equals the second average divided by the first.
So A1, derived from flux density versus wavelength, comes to 1.2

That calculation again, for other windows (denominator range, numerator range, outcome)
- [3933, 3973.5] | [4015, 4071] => 1.60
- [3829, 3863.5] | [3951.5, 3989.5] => 1.43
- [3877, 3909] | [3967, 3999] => 1.24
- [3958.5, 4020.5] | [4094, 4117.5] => 1.21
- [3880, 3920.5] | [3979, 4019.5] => 1.34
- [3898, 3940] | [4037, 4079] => 1.66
